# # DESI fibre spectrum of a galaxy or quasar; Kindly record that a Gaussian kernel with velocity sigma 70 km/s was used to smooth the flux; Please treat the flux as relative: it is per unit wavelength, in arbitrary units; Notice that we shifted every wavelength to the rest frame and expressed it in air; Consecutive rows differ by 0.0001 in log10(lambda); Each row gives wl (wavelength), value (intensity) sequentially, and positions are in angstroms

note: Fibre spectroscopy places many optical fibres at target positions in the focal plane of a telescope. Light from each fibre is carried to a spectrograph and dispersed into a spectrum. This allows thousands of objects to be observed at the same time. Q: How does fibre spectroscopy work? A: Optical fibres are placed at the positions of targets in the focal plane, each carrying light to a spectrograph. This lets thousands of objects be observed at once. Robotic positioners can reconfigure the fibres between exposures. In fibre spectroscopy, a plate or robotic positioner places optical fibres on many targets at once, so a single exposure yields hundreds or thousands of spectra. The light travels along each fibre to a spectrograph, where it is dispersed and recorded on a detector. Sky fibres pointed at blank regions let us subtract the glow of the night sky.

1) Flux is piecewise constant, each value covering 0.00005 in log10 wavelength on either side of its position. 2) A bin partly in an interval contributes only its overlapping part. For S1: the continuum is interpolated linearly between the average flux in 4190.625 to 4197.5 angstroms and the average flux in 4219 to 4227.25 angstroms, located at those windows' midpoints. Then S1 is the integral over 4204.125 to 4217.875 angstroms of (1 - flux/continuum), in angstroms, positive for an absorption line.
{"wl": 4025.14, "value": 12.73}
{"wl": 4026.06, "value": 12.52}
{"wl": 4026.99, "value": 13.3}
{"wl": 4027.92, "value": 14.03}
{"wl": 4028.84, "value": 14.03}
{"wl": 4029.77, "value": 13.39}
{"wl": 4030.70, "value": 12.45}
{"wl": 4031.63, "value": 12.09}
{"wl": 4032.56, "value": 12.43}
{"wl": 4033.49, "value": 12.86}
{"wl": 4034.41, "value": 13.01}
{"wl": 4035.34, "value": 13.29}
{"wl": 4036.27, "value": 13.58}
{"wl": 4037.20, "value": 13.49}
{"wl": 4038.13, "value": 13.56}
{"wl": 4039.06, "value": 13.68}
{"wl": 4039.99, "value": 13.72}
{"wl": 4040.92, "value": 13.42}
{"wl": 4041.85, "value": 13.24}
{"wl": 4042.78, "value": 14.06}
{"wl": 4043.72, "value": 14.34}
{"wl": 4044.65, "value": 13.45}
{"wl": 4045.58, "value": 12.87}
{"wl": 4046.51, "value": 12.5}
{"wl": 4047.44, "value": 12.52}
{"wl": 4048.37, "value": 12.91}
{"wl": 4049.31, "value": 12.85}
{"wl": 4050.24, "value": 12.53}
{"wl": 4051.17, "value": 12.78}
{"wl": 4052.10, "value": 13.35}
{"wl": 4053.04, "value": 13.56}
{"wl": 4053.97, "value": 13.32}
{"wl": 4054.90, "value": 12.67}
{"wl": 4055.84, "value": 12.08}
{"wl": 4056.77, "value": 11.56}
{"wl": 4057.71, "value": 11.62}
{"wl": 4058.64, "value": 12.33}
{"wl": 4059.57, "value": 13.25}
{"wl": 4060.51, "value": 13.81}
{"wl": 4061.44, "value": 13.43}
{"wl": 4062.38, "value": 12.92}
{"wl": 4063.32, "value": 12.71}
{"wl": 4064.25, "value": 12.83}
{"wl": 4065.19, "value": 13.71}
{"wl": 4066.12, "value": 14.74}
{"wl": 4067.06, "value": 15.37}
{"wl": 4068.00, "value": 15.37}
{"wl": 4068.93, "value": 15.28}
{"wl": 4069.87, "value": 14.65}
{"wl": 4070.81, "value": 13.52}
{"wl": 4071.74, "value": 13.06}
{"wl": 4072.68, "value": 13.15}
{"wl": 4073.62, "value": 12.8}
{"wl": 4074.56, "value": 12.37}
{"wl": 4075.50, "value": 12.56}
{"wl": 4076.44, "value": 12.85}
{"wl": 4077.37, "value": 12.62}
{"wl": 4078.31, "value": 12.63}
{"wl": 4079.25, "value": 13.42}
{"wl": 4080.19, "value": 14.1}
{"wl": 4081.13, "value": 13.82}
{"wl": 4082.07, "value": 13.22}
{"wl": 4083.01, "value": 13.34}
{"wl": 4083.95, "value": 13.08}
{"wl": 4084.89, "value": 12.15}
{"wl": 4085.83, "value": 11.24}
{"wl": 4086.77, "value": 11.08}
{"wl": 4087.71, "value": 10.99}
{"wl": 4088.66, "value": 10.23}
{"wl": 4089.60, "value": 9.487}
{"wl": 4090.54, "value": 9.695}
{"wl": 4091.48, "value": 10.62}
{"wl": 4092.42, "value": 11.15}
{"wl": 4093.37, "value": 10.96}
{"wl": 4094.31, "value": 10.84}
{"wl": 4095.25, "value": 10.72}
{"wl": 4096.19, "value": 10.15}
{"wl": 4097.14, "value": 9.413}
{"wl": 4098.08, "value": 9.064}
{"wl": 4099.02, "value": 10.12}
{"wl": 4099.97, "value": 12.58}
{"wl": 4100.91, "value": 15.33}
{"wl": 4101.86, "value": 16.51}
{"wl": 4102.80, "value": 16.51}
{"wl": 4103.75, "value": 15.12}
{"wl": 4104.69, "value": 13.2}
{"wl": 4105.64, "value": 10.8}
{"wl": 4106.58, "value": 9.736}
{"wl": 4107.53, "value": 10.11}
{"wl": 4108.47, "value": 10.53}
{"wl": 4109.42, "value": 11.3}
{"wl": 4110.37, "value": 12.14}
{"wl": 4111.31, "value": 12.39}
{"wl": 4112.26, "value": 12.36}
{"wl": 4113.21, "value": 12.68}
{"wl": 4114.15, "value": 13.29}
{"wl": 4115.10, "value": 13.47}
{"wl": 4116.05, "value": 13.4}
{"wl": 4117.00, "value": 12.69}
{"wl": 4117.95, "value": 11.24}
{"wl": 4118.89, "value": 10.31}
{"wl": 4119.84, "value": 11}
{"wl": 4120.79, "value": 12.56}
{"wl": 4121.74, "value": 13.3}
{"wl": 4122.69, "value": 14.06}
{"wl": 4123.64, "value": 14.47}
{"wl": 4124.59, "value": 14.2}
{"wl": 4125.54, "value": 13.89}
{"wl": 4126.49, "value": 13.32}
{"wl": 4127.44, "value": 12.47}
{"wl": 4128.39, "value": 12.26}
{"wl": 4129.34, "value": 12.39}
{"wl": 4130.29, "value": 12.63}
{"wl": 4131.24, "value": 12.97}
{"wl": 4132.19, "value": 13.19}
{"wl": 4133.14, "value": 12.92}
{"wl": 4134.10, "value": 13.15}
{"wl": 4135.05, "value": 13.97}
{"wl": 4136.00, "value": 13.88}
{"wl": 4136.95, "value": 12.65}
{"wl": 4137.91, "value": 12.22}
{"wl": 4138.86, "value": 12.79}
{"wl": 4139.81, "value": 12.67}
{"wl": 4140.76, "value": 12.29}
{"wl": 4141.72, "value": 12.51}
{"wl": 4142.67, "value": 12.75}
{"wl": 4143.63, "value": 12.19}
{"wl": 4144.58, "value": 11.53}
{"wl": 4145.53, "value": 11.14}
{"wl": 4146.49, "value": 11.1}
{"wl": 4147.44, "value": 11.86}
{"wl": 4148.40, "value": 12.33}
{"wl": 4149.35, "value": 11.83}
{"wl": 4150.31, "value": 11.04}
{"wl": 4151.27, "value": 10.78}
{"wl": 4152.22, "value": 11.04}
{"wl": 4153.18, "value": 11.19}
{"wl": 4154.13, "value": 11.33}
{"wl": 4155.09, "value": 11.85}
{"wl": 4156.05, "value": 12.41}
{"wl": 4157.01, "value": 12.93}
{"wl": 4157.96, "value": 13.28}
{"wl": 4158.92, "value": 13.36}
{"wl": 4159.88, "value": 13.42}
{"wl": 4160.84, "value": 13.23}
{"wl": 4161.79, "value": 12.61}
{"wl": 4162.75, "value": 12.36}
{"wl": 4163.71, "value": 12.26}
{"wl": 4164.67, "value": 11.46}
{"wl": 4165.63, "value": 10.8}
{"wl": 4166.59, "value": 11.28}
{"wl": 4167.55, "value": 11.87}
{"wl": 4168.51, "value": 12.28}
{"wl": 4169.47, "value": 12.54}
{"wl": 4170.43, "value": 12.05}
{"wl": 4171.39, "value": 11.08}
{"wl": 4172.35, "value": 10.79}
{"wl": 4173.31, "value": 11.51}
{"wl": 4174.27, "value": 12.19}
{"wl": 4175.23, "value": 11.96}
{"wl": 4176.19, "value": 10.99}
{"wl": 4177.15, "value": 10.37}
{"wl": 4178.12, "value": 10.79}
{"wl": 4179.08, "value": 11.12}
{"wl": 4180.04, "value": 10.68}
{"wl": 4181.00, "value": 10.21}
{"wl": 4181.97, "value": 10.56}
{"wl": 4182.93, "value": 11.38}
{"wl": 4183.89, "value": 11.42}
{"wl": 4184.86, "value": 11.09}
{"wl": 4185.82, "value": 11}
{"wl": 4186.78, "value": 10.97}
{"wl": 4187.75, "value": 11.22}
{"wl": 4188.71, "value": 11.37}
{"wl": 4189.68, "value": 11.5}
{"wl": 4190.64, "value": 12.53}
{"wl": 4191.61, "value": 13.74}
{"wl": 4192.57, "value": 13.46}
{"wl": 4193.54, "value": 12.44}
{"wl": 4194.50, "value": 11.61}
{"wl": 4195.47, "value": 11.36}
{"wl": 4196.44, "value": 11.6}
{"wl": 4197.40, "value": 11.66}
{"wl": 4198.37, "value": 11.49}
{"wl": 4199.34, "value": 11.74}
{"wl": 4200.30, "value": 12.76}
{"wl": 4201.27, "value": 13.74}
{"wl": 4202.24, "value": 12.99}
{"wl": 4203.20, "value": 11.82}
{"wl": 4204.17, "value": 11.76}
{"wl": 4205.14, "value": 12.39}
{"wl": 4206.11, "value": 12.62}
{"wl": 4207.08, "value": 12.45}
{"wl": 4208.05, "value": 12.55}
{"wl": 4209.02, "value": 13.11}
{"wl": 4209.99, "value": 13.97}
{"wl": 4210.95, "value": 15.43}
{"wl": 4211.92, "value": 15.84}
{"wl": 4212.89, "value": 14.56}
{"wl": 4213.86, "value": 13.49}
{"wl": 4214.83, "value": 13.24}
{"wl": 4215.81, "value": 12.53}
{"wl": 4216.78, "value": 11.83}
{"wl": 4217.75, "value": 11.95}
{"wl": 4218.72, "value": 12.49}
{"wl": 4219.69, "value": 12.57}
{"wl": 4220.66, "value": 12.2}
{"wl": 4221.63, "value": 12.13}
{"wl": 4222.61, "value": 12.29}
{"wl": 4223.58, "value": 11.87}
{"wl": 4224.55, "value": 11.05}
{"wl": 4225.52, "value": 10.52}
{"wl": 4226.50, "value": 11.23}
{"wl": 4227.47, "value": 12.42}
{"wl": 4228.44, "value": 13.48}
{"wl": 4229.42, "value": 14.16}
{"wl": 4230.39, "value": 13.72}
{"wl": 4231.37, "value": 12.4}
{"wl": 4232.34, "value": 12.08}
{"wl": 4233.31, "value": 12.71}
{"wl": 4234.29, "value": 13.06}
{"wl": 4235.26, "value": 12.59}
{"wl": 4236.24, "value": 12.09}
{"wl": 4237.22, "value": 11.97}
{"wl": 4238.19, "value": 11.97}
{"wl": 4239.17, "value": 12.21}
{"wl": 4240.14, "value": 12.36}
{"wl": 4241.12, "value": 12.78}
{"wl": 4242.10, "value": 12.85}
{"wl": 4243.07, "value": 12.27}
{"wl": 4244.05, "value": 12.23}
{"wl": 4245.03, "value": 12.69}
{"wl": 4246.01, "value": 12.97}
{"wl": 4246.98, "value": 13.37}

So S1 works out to -1.44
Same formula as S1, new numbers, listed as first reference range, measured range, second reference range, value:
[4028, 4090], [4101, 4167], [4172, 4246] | 0.7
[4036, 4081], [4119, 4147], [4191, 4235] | 0.5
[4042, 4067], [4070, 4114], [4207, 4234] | 3.0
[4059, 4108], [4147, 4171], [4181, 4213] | 0.7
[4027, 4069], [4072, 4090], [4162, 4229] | 0.8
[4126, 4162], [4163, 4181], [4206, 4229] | 1.6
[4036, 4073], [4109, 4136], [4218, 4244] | 0.3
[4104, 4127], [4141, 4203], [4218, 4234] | 2.7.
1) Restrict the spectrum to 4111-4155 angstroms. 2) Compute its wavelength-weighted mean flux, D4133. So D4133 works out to 12.5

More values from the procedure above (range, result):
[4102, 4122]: 12.4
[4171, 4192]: 11.3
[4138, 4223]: 12.1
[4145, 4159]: 11.8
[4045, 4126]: 12.6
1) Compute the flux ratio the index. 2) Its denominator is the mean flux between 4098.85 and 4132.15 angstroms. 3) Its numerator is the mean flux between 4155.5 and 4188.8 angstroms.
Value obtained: 0.9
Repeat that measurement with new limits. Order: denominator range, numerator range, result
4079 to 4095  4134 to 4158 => 1.04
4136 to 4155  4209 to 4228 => 1.07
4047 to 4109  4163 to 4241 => 0.97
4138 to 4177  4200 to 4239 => 1.06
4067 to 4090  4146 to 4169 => 0.93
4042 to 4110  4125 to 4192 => 0.95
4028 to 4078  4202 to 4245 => 0.96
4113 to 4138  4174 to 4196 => 0.89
